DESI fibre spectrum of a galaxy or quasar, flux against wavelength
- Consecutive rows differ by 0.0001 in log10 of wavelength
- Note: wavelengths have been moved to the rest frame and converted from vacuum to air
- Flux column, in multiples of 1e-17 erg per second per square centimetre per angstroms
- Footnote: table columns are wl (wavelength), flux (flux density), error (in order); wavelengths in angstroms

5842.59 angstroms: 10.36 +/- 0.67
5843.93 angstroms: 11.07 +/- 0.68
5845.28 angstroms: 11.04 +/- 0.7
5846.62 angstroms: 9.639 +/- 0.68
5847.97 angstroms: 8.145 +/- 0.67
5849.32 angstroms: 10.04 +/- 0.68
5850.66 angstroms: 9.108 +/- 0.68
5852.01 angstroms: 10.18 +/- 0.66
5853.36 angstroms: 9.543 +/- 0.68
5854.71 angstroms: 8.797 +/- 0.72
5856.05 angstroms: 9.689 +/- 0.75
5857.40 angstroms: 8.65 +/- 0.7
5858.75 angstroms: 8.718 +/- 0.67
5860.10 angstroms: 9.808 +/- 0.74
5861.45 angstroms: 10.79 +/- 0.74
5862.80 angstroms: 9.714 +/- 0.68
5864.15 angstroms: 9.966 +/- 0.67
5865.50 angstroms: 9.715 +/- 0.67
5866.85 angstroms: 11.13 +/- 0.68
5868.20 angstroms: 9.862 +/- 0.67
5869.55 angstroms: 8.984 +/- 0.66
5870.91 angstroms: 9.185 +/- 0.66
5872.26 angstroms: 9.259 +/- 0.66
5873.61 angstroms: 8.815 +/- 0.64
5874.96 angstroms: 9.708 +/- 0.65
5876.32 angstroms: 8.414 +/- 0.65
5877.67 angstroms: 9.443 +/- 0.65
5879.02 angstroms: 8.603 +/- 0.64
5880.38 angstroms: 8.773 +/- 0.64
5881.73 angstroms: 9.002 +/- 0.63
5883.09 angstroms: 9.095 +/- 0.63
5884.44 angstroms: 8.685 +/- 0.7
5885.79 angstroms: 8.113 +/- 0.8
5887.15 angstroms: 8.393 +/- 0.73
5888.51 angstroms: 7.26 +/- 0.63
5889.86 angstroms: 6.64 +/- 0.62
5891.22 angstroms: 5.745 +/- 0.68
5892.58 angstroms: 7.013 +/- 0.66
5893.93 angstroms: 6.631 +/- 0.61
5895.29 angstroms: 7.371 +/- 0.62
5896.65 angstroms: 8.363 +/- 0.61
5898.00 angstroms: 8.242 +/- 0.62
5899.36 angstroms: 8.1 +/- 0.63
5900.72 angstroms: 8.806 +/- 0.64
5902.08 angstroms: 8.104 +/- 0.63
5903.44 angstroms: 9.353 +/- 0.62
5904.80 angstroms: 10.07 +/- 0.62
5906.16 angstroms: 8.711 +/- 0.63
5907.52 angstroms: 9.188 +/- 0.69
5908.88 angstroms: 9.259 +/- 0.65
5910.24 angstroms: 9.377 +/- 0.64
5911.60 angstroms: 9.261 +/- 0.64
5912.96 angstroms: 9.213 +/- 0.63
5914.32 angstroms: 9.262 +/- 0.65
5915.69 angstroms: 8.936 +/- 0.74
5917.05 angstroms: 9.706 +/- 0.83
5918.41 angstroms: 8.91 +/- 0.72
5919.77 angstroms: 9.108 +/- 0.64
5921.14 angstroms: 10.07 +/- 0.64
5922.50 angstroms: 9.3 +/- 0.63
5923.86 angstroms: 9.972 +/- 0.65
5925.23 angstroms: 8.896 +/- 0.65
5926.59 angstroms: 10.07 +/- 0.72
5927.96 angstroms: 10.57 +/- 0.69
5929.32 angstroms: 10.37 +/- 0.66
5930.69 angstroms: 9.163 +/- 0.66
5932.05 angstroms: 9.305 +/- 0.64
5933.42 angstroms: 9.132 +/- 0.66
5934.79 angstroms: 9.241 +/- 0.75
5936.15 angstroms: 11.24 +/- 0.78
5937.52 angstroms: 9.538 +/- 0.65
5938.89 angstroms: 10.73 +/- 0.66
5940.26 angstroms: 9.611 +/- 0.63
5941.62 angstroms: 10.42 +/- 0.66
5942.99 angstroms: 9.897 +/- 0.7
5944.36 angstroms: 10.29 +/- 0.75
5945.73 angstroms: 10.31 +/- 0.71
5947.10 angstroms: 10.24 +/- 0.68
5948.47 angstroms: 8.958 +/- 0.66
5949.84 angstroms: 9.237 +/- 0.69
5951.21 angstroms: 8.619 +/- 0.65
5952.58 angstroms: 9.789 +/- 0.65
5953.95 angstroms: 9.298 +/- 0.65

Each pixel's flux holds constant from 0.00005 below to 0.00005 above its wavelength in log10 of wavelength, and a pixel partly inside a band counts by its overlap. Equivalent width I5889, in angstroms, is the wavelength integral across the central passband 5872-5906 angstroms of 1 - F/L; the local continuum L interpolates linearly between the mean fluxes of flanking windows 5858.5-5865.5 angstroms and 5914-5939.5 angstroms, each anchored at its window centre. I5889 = 5.1 angstroms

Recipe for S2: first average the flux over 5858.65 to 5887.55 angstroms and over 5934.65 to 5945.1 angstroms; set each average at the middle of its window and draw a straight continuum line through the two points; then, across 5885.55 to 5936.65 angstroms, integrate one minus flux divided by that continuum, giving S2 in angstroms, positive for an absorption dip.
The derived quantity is 4.98 angstroms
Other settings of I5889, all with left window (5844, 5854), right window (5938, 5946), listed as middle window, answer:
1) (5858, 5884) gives 1.2 angstroms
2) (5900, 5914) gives 1.2 angstroms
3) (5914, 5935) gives 1.2 angstroms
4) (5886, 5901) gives 3.7 angstroms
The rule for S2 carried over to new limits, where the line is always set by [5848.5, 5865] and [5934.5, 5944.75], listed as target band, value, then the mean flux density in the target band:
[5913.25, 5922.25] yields 0.6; 9.32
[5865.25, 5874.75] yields 0.1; 9.57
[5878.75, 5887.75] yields 1.0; 8.67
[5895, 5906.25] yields 1.5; 8.6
